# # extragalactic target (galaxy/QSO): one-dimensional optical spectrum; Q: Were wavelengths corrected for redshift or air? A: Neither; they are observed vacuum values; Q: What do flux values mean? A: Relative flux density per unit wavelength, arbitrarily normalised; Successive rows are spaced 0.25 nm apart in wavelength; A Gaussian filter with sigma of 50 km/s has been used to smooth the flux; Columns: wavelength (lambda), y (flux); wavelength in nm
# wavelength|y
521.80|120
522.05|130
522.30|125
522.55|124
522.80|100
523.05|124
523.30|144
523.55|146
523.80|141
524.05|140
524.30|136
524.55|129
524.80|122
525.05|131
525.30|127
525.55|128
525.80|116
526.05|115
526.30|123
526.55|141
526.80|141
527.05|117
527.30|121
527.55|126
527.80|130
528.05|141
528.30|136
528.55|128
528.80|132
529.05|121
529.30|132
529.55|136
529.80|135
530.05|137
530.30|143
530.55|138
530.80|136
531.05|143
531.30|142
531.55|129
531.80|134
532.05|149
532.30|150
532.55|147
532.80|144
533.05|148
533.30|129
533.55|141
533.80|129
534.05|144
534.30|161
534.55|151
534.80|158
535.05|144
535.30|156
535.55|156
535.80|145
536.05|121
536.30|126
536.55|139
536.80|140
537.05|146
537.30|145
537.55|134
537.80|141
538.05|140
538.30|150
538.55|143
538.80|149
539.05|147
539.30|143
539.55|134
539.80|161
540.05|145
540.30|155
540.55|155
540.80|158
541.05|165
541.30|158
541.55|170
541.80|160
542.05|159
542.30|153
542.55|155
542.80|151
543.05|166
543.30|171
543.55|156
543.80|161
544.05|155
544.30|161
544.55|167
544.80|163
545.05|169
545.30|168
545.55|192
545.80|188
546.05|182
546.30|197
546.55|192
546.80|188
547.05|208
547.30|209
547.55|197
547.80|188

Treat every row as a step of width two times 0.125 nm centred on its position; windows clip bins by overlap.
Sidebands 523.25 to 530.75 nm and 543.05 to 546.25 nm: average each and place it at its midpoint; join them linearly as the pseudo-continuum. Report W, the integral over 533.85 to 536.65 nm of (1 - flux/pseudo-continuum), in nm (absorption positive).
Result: 0.08 nm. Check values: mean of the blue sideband 132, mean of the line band 145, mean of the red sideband 170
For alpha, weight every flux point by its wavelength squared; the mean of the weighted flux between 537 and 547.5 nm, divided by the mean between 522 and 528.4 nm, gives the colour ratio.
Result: 1.34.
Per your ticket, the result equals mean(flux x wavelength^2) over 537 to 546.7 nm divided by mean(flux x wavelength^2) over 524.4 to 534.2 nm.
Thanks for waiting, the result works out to 1.25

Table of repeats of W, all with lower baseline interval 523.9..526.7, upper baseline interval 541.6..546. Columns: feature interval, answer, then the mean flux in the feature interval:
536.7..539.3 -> 0.17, 144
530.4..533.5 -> 0.01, 141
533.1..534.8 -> 0.02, 144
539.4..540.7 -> 0.06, 150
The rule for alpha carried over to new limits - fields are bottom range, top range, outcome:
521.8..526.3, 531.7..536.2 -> 1.18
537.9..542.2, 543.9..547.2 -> 1.20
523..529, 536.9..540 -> 1.16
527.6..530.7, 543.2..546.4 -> 1.36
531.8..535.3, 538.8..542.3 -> 1.09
